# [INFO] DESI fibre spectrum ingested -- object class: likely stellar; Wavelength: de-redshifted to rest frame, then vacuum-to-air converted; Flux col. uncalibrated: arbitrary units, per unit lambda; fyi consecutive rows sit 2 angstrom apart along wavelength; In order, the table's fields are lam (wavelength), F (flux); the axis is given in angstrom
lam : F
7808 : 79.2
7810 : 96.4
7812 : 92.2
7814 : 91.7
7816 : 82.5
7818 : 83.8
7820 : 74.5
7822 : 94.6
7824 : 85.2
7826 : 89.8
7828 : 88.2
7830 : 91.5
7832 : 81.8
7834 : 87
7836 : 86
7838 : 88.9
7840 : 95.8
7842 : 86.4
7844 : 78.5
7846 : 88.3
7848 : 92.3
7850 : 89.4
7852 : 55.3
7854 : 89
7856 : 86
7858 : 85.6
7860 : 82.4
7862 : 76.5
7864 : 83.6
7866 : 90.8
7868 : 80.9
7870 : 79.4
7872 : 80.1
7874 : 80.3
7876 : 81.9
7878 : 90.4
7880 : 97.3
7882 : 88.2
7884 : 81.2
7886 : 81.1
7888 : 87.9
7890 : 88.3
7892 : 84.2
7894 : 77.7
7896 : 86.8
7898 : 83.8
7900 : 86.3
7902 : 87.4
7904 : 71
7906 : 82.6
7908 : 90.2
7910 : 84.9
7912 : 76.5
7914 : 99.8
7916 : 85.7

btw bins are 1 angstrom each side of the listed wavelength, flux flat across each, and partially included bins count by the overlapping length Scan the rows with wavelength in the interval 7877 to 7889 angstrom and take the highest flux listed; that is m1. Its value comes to 97.3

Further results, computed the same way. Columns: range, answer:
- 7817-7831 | 94.6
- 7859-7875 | 90.8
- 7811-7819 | 92.2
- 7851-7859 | 89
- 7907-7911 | 90.2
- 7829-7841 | 95.8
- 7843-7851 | 92.3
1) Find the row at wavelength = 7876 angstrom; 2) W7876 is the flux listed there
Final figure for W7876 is 81.9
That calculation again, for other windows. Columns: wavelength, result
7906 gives 82.6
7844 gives 78.5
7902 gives 87.4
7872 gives 80.1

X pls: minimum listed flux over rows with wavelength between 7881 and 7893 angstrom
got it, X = 81.1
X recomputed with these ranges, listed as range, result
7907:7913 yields 76.5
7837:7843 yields 86.4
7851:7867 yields 55.3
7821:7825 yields 85.2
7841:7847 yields 78.5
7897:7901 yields 83.8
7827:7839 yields 81.8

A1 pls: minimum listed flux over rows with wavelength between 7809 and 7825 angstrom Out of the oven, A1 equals 74.5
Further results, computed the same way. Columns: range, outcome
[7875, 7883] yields 81.9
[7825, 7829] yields 88.2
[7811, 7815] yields 91.7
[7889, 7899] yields 77.7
